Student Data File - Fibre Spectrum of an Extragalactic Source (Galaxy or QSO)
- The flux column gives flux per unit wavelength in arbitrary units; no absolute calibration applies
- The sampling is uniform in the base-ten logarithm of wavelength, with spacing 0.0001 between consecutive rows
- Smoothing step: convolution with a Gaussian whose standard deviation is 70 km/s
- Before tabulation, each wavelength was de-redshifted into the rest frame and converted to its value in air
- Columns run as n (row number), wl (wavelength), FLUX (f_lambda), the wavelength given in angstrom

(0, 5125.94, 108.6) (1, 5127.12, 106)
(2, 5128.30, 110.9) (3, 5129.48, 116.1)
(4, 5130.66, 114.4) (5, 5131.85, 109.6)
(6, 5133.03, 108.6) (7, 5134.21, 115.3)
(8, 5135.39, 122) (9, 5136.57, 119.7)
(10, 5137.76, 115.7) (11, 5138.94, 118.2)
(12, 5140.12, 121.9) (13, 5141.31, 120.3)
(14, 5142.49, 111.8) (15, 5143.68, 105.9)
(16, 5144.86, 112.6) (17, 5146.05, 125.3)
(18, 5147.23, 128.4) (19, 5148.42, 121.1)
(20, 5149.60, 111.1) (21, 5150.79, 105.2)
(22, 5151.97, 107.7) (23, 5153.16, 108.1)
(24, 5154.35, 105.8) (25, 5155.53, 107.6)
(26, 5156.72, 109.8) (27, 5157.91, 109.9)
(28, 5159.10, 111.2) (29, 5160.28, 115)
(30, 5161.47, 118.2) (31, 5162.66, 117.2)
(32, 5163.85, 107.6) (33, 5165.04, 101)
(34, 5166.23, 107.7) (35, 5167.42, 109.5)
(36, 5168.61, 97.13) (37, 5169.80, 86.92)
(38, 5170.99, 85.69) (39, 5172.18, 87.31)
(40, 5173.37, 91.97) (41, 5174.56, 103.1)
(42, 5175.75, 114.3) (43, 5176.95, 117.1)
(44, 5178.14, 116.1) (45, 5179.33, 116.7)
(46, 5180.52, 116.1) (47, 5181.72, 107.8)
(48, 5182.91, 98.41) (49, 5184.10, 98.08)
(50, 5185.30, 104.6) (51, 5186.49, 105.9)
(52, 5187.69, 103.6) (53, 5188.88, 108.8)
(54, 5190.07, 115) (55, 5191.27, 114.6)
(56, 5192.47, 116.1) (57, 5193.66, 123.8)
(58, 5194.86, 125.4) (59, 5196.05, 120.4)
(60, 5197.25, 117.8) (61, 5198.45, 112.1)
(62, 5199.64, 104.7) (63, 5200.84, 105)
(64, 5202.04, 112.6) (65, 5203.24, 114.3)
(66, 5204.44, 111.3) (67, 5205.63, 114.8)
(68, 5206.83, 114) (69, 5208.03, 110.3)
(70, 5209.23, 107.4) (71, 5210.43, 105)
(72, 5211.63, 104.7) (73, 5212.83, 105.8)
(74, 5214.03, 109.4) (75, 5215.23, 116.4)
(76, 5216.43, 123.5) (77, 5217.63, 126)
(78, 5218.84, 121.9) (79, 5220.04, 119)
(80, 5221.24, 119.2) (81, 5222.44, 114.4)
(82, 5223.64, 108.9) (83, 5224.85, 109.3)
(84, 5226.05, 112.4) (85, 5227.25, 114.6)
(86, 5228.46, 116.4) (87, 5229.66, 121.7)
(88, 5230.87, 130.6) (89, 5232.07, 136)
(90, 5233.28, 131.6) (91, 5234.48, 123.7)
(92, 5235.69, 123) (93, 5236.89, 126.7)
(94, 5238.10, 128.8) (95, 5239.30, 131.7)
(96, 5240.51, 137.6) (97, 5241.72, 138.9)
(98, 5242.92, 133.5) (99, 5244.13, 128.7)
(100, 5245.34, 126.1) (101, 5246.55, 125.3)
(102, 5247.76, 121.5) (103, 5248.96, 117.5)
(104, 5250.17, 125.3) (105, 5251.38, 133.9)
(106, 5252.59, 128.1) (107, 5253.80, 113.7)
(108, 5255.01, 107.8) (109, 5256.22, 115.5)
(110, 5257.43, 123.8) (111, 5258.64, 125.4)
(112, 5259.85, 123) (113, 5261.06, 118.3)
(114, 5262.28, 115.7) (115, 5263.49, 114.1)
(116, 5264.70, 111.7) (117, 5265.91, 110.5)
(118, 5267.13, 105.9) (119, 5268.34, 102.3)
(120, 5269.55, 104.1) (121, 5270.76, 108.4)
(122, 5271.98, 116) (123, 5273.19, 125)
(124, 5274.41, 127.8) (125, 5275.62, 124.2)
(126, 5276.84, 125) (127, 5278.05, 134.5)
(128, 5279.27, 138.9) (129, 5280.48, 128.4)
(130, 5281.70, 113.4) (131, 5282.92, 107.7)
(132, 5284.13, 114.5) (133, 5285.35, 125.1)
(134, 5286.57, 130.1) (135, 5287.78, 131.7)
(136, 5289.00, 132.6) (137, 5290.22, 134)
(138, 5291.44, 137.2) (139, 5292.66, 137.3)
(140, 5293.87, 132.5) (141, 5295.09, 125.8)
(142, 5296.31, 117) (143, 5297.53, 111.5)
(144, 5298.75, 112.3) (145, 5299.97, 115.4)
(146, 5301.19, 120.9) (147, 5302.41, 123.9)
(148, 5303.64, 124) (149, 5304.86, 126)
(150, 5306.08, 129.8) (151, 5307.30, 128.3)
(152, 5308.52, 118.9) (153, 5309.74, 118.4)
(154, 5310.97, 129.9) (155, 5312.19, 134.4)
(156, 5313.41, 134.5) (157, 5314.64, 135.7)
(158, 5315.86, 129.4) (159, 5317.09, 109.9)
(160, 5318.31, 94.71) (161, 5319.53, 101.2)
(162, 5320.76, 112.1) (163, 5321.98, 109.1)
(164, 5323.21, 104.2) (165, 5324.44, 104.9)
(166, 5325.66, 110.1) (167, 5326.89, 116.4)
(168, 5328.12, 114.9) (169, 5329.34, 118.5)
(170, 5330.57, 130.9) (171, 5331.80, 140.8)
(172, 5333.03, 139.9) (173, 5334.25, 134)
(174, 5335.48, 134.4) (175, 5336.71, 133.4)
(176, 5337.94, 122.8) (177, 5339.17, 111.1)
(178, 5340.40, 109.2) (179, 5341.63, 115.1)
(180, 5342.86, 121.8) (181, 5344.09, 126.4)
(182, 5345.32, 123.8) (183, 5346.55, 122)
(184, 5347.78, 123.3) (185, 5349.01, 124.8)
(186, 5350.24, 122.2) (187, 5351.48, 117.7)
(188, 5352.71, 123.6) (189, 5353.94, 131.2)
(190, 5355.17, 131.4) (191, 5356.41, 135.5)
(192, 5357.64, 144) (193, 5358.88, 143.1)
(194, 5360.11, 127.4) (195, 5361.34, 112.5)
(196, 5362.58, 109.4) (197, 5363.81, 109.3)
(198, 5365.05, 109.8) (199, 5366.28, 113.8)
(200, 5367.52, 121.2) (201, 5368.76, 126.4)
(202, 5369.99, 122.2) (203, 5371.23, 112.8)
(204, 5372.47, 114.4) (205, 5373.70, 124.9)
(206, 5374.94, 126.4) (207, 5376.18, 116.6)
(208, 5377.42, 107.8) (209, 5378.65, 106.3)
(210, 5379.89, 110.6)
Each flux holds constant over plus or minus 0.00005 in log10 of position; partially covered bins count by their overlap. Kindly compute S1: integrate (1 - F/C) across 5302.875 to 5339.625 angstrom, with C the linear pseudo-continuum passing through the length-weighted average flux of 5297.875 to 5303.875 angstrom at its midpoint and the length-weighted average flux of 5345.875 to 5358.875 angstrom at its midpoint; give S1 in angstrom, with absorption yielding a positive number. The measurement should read 0.2 angstrom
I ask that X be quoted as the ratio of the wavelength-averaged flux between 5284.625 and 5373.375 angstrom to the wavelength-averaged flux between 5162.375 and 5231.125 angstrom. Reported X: 1.11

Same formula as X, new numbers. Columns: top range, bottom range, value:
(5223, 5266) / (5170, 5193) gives 1.16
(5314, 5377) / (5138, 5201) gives 1.10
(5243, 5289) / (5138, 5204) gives 1.09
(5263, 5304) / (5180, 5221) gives 1.08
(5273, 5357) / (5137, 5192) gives 1.13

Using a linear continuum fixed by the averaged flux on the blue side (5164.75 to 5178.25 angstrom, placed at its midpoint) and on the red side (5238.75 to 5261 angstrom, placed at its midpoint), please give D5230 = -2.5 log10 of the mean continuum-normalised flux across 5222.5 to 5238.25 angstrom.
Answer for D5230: -0.02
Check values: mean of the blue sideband 101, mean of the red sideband 125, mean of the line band 121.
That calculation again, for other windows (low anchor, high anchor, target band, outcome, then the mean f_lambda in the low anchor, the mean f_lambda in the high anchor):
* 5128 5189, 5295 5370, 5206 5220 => 0.00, 110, 122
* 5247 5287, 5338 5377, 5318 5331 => 0.09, 119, 122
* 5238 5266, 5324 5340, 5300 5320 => 0.01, 123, 124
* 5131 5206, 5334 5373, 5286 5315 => -0.07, 111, 123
